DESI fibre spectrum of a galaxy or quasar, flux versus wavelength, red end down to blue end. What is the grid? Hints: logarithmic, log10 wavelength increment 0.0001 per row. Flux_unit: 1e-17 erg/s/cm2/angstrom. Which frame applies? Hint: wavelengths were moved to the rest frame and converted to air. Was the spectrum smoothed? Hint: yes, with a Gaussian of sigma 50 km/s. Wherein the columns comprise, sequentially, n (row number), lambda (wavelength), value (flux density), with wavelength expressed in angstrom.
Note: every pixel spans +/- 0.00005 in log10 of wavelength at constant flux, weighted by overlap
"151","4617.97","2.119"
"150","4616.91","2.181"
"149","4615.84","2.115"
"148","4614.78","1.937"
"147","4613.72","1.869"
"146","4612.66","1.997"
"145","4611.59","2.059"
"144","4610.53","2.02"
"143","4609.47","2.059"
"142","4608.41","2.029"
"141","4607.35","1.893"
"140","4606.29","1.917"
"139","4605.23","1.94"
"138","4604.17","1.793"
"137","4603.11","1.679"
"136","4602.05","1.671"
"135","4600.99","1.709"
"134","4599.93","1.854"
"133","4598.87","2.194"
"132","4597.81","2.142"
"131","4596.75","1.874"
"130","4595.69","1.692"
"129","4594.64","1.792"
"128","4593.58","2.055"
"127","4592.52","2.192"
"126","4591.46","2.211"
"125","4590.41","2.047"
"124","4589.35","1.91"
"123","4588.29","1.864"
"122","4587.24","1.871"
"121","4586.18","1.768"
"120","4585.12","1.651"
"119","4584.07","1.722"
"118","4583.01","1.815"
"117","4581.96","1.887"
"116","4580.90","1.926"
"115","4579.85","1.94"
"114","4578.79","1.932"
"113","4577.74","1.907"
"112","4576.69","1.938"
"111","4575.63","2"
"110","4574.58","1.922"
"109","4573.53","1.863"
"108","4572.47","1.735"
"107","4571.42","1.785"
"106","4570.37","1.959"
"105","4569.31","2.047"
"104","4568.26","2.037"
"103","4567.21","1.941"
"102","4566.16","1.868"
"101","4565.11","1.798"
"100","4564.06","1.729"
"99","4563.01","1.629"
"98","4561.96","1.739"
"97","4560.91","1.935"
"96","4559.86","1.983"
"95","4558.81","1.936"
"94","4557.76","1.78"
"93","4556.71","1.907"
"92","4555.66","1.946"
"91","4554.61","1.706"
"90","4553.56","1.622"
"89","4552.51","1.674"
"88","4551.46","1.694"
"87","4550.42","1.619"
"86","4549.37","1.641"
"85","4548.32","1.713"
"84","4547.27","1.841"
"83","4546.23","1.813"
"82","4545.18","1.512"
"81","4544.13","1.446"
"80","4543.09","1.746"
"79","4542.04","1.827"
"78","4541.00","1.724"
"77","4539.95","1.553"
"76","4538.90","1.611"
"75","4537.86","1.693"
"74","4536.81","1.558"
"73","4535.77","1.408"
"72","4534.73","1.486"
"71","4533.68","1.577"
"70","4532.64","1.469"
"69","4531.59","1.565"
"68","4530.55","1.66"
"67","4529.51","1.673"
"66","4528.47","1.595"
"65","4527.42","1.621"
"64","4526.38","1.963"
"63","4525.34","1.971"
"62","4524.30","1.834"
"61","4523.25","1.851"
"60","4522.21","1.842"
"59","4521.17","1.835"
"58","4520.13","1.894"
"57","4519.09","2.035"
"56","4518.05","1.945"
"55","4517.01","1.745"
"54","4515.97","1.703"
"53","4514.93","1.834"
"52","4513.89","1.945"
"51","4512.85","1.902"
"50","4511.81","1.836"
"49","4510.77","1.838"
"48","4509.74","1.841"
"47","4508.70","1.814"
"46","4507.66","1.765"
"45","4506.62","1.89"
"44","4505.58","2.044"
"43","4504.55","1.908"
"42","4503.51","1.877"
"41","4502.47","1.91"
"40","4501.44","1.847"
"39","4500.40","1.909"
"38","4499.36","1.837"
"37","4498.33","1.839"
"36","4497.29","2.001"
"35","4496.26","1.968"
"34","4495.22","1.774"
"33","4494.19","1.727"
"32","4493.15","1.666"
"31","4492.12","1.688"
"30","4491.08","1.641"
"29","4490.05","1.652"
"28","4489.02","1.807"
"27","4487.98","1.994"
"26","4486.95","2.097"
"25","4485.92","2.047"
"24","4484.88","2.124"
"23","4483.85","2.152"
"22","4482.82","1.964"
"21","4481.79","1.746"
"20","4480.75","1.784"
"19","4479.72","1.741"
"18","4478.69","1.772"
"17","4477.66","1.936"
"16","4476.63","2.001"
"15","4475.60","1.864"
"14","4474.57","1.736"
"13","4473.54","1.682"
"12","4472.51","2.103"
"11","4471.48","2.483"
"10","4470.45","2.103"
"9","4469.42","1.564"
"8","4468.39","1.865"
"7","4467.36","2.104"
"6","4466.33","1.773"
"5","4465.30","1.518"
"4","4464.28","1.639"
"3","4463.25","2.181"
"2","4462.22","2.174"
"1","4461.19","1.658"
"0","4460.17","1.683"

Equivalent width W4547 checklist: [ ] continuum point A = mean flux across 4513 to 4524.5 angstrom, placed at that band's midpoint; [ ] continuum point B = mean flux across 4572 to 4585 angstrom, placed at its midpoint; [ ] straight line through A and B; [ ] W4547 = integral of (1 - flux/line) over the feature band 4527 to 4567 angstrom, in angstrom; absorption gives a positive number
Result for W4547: 3.7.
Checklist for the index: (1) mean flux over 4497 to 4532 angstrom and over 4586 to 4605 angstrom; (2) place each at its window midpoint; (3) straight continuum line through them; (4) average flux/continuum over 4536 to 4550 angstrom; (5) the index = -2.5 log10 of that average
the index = 0.13 mag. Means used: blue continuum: 1.84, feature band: 1.66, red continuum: 1.91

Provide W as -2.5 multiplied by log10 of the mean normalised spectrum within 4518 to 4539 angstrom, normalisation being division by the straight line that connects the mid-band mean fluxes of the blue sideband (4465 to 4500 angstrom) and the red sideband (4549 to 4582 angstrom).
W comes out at 0.09 mag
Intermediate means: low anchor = 1.88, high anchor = 1.84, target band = 1.72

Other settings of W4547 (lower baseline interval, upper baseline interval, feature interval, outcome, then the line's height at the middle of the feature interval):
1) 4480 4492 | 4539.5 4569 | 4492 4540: 1.5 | 1.84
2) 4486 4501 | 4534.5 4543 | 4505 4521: -1.2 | 1.74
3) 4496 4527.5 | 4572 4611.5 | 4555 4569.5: 0.2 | 1.89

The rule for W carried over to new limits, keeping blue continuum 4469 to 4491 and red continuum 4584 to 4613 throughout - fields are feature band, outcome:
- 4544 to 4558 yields 0.12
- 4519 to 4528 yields 0.03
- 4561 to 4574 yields 0.04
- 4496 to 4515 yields 0.02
